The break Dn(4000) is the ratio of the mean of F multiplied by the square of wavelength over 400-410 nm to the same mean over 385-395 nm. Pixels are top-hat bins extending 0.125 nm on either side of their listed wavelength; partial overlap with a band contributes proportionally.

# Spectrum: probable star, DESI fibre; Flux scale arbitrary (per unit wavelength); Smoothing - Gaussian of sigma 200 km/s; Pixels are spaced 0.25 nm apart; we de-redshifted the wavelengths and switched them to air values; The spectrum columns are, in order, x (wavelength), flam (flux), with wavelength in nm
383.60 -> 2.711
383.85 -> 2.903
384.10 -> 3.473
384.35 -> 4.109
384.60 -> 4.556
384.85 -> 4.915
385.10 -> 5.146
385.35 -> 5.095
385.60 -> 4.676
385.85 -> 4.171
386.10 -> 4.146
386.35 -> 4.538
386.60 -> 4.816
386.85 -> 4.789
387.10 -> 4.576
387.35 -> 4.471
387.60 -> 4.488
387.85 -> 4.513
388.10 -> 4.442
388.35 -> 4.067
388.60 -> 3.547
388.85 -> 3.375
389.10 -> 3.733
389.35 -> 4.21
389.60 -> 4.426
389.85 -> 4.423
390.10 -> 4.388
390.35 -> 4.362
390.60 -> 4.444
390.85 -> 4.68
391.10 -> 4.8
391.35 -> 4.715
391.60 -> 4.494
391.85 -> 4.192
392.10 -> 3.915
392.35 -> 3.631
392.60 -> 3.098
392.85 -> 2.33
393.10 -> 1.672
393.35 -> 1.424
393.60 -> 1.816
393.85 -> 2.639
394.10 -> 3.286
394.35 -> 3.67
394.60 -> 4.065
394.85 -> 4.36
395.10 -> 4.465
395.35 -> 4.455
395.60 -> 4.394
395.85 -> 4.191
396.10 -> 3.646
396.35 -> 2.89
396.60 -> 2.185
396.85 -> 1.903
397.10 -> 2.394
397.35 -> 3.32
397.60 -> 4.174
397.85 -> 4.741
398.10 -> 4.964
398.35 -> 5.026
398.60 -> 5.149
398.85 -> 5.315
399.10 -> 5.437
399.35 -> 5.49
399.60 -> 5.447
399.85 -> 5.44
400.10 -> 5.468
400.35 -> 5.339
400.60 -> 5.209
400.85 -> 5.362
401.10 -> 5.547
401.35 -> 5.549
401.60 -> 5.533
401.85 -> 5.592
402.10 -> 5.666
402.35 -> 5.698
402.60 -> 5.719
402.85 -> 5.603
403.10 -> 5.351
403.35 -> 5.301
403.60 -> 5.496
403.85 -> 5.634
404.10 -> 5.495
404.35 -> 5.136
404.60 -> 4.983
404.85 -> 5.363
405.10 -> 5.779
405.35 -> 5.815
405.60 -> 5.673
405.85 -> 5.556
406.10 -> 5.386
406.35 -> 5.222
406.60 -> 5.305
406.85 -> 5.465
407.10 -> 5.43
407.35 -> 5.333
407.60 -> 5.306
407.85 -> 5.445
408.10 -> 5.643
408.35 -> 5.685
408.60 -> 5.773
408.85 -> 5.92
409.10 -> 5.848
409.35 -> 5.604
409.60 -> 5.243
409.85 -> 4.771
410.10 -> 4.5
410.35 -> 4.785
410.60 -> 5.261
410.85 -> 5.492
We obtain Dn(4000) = 1.48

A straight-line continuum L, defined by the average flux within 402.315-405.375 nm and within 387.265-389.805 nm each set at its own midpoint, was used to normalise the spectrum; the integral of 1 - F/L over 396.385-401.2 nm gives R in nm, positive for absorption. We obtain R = 0.44 nm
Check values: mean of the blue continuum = 4.13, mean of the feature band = 4.59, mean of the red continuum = 5.47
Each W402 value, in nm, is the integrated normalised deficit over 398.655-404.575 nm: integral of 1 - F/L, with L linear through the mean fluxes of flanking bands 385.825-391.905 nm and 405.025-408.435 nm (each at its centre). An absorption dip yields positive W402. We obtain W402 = -0.33 nm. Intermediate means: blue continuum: 4.36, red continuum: 5.5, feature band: 5.46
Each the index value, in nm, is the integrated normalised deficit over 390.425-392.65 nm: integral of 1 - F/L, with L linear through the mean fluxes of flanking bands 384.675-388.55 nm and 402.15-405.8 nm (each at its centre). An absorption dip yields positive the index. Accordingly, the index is 0.26 nm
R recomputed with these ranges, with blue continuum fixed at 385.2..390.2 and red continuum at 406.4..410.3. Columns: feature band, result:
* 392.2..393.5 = 0.61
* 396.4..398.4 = 0.55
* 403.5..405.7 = -0.12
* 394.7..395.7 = 0.07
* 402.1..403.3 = -0.11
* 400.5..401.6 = -0.09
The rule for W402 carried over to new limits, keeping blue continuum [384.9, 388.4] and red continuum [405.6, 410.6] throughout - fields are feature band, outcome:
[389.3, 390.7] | 0.097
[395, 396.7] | 0.402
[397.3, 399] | 0.093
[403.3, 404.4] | -0.045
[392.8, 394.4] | 0.825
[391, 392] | 0.050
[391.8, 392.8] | 0.255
